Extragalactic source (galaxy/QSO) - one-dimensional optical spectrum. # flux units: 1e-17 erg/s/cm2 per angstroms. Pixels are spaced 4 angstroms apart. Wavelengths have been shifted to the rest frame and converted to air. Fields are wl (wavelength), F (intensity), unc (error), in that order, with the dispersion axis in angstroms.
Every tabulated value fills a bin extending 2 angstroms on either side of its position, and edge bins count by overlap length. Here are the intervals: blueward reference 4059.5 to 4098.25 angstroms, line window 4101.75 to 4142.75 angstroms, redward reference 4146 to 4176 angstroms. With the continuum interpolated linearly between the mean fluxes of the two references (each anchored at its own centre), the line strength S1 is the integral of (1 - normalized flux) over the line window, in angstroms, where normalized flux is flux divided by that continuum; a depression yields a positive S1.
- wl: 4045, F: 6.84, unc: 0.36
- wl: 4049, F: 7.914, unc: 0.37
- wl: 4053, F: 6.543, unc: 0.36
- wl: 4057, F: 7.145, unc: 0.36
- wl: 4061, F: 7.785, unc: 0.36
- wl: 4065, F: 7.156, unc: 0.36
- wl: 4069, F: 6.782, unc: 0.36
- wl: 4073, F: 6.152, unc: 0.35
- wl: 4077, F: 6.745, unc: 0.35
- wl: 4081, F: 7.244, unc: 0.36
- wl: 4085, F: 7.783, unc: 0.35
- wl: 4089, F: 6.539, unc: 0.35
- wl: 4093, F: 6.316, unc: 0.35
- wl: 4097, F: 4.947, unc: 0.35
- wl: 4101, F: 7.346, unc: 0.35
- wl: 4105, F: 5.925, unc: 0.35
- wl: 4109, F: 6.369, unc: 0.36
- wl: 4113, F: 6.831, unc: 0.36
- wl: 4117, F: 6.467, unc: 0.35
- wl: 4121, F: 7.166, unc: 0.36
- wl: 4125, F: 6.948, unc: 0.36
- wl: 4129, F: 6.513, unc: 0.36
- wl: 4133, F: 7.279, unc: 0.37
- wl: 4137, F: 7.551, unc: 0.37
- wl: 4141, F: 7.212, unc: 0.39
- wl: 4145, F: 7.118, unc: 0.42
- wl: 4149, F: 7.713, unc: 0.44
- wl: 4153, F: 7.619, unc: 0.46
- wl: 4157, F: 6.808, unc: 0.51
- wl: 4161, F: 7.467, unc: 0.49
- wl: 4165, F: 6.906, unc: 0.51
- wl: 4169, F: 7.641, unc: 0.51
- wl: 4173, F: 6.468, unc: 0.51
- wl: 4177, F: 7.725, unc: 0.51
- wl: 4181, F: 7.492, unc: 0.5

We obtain 1.06 angstroms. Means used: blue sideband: 6.77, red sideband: 7.24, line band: 6.84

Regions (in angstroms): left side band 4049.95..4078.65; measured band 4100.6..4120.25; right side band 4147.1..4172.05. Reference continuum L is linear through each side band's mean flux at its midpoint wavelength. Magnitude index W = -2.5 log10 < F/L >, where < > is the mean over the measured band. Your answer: 0.09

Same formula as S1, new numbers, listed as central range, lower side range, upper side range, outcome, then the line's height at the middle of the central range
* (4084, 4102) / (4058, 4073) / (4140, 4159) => 1.7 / 7.16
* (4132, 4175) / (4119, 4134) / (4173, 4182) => -0.5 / 7.17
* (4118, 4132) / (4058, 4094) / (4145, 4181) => 0.5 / 7.15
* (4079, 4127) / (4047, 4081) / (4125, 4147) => 2.9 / 7.08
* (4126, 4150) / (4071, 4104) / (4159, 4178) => -0.7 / 6.99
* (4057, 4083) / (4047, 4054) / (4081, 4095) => 0.5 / 7.12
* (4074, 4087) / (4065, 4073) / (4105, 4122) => -0.9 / 6.68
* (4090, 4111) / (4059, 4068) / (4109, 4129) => 2.3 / 6.98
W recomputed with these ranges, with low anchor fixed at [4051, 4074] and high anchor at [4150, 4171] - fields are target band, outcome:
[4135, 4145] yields -0.01 mag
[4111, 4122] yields 0.06 mag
